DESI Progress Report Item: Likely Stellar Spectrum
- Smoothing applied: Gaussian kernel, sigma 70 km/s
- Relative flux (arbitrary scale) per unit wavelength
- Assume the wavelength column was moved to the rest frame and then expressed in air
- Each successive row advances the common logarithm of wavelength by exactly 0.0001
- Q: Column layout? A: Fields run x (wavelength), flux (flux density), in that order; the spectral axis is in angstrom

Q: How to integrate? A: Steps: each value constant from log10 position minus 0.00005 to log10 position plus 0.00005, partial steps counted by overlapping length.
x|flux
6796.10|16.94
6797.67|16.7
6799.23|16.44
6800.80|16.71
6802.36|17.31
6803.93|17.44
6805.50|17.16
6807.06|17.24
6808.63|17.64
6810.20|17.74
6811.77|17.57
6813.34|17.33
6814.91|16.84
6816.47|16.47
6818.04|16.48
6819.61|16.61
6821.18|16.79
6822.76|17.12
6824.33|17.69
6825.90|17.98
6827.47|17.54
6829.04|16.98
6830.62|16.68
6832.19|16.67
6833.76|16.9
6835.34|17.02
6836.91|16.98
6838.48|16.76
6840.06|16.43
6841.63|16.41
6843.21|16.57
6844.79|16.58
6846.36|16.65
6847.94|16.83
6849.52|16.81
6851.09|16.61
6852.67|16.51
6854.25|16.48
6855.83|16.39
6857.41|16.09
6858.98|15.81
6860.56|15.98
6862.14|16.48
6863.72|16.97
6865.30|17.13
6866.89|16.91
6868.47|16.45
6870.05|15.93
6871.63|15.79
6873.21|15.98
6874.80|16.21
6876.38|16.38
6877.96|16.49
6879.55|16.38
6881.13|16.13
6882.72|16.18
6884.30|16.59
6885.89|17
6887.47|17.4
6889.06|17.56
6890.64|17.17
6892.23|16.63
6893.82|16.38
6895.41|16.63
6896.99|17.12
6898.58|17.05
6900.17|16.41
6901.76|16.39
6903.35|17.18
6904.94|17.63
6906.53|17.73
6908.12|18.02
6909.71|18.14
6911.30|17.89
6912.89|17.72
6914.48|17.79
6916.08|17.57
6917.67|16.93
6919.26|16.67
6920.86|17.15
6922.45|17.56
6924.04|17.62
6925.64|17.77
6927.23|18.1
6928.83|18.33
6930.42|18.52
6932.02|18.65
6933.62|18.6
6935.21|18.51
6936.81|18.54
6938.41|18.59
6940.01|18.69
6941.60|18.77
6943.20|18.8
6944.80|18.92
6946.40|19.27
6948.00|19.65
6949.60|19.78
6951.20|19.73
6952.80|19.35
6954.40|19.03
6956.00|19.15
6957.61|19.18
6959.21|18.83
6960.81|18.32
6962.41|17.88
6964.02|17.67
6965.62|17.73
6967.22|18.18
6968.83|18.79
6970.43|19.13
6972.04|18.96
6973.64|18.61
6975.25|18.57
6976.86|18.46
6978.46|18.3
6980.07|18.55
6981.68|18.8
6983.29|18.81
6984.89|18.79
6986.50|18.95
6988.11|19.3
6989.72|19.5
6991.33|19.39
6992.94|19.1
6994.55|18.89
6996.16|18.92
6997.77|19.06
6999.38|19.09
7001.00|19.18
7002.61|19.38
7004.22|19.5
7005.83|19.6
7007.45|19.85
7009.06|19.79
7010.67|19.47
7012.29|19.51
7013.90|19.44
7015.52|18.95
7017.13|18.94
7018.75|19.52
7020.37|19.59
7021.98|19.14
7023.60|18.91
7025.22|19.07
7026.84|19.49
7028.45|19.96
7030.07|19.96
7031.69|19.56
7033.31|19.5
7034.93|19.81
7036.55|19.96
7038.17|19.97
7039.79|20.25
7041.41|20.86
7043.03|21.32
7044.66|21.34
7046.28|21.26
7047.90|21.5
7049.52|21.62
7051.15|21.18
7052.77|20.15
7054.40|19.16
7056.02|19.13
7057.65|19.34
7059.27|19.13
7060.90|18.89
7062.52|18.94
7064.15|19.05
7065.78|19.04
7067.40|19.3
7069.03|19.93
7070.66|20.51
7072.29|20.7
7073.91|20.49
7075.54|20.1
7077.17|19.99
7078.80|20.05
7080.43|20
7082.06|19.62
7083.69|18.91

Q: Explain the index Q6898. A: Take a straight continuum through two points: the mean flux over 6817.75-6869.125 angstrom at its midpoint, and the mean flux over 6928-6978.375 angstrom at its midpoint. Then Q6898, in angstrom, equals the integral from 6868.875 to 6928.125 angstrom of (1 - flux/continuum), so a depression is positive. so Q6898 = 2.5 angstrom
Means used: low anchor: 16.7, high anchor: 18.7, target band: 17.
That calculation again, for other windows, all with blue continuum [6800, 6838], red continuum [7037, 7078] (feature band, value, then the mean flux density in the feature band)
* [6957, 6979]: 0.6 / 18.5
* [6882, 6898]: 1.0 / 16.9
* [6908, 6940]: 0.9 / 17.9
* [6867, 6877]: 0.9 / 16.2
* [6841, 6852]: 0.5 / 16.6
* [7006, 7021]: 0.1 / 19.4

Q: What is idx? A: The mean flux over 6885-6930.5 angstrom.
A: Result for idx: 17.4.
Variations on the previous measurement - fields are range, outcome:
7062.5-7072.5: 19.6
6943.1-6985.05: 18.8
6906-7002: 18.5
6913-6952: 18.3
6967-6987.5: 18.7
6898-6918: 17.4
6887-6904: 16.9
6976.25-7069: 19.5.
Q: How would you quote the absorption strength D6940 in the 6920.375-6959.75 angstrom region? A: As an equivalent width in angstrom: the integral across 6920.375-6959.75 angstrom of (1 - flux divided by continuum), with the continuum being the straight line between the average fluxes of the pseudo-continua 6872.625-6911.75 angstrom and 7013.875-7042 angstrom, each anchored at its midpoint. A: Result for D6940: -1.8 angstrom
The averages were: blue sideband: 16.9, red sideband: 19.6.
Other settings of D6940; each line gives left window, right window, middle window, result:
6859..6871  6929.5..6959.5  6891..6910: 0.6 angstrom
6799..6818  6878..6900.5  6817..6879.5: 1.2 angstrom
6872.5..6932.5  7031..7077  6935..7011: -1.7 angstrom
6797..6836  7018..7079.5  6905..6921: 0.6 angstrom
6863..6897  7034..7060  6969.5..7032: 0.5 angstrom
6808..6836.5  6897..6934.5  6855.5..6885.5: 1.8 angstrom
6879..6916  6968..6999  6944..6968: -0.7 angstrom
